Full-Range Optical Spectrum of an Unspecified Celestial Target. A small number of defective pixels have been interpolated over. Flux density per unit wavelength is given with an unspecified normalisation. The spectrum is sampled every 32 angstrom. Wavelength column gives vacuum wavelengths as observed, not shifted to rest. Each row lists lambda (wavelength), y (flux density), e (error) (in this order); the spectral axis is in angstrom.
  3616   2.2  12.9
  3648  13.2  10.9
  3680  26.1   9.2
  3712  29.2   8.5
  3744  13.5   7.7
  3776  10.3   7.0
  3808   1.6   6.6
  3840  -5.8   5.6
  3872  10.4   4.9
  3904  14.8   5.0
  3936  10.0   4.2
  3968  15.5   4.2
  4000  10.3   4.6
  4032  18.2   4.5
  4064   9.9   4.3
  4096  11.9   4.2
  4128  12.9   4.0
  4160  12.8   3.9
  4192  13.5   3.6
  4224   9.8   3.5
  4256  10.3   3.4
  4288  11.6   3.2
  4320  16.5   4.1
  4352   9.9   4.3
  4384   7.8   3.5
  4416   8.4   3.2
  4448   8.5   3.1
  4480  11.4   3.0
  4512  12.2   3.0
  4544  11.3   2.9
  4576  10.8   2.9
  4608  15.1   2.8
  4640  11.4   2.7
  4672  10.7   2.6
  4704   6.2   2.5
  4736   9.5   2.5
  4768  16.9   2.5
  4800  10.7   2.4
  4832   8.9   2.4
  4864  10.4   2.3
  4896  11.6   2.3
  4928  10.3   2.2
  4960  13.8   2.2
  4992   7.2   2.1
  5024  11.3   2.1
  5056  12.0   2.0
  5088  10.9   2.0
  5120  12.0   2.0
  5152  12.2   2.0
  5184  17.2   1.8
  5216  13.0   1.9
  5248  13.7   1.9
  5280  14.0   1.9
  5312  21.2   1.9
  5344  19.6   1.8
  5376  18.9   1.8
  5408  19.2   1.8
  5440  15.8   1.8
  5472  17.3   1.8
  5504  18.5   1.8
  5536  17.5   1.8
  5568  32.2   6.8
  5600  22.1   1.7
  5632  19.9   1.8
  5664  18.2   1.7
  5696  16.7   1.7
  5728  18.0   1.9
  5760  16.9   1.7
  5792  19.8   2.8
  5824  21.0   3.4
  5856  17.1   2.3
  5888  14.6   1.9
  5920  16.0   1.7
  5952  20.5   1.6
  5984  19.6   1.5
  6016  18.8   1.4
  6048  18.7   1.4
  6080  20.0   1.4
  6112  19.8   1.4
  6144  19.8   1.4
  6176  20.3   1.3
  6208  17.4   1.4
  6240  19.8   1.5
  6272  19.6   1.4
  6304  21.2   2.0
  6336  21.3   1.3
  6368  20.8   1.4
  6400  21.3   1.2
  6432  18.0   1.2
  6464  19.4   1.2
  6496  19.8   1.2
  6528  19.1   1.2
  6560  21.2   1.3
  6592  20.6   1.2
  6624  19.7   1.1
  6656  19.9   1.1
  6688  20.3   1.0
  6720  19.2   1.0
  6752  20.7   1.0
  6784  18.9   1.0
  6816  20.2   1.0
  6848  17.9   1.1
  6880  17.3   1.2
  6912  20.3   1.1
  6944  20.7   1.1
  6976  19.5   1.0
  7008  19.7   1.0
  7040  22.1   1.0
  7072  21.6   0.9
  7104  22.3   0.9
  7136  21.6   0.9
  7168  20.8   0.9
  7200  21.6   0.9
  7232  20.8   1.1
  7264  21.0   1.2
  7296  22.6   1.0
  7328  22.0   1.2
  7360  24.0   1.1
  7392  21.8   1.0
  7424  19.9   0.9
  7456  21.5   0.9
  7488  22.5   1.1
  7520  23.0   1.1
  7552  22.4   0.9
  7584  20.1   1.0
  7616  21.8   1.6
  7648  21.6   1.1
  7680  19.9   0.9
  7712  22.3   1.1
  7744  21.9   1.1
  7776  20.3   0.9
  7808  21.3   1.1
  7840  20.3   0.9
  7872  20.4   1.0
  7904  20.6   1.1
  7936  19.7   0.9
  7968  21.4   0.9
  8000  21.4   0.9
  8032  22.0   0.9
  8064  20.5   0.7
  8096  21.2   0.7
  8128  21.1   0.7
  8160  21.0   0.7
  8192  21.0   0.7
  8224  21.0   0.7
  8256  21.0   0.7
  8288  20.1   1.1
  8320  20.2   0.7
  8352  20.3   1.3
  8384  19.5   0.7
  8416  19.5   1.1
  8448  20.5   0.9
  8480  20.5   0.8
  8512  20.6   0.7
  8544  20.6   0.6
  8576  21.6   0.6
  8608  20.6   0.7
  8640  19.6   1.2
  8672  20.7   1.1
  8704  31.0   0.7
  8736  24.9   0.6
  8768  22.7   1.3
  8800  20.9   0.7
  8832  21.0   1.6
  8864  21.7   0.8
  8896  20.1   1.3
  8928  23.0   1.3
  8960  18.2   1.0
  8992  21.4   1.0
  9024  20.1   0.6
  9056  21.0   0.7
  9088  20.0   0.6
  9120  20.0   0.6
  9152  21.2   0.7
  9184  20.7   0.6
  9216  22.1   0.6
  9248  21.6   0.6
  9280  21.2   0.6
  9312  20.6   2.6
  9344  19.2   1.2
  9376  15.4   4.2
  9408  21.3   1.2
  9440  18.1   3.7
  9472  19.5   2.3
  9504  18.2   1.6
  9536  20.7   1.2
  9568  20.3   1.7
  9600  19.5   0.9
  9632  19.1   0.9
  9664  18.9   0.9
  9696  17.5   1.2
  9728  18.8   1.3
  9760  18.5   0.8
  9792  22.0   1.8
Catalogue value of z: 0.327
